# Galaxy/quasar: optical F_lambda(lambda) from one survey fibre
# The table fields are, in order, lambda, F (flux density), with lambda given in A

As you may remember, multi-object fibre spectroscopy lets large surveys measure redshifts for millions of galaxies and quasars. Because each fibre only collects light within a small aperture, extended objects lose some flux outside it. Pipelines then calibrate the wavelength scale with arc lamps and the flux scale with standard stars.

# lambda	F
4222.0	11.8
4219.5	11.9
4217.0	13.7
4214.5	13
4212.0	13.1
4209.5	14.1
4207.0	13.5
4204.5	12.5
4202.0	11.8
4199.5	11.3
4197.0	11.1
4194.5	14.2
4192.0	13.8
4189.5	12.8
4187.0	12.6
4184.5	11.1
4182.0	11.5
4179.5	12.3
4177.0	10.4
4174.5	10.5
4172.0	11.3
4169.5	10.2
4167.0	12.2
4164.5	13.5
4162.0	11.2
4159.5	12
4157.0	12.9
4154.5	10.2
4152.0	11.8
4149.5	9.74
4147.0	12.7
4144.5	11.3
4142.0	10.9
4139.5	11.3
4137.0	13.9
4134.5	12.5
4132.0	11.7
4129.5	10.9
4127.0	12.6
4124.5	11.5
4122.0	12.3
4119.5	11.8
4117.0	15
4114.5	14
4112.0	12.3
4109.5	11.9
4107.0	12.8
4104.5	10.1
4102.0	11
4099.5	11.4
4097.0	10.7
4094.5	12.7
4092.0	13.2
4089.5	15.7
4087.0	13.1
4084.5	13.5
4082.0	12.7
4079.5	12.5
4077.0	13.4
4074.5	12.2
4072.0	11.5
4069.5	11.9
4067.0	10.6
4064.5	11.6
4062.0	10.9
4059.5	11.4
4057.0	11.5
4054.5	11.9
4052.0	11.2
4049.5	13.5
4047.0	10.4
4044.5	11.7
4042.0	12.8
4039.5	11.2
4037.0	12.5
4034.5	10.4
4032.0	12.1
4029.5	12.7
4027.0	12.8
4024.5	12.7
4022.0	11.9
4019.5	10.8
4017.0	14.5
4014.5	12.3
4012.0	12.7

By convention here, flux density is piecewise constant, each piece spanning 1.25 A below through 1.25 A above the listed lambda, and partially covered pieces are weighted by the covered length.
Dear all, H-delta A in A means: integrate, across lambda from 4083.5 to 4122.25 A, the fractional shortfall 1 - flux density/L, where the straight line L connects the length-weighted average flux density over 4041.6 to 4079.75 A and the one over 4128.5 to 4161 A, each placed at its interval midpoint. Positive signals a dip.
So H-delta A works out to -2.87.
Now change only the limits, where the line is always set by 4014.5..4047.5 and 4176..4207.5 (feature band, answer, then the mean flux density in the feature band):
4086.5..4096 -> -1.2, 13.6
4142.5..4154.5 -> 0.9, 11.2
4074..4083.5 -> -0.5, 12.8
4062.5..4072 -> 0.6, 11.3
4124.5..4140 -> 0.0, 12.1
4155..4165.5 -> 0.0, 12.2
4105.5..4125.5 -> -0.9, 12.7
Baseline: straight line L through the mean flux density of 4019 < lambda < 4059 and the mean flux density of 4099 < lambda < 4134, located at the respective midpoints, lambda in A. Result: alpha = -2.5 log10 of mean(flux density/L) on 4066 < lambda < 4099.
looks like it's -0.05 mag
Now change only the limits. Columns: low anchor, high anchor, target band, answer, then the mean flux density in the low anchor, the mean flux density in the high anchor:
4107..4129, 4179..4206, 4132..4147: 0.04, 12.6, 12.3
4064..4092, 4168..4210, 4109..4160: 0.02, 12.7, 12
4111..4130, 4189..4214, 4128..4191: 0.09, 12.6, 12.8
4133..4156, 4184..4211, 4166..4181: 0.10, 11.6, 12.7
